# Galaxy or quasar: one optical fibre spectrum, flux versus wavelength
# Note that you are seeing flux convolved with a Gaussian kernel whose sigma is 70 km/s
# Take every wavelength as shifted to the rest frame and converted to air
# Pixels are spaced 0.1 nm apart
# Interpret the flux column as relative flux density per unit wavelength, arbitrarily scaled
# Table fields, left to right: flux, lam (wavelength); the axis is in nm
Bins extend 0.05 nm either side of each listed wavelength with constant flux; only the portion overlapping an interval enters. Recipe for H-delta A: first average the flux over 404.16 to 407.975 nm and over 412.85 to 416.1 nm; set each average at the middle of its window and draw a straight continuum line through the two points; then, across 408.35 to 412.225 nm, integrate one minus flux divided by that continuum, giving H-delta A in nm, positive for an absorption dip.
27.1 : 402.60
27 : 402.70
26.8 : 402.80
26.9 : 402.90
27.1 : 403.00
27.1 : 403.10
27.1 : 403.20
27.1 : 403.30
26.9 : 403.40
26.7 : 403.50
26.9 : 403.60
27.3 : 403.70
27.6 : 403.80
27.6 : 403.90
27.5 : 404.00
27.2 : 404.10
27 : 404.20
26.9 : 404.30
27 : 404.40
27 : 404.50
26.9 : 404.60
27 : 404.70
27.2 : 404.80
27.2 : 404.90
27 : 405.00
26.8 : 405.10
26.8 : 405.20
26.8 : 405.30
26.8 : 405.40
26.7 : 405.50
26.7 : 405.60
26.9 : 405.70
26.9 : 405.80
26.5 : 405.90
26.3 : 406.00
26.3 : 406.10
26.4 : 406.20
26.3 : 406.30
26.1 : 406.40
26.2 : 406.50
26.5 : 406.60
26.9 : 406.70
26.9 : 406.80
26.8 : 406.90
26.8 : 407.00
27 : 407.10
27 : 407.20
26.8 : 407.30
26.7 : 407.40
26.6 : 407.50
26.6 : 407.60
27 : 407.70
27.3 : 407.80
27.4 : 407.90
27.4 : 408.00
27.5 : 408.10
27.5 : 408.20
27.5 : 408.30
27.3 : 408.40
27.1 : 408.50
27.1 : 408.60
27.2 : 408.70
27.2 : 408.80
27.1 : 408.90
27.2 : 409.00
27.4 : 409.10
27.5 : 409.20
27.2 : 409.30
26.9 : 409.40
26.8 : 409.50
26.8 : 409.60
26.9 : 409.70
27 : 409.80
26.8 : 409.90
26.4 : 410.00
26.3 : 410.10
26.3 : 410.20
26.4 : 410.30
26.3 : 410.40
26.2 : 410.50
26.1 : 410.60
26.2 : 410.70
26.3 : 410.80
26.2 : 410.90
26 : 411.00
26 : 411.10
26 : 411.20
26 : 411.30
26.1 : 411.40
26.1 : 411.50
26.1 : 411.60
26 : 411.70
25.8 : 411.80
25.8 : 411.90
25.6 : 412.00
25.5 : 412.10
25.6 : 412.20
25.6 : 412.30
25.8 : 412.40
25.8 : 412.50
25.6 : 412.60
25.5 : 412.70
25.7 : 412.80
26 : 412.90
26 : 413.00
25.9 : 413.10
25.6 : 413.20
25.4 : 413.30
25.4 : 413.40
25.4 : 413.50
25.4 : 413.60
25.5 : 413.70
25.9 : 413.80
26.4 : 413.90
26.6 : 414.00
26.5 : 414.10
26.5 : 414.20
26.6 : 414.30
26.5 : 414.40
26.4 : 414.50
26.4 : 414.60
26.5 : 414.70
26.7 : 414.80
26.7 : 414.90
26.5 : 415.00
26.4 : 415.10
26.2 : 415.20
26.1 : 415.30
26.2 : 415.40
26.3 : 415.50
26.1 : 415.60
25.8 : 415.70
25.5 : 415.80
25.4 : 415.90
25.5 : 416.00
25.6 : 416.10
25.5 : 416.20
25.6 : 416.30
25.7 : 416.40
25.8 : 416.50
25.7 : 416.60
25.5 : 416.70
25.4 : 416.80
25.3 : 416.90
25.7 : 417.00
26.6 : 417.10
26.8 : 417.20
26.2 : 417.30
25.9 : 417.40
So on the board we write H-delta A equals -0.009 nm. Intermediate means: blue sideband 26.8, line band 26.5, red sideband 26.1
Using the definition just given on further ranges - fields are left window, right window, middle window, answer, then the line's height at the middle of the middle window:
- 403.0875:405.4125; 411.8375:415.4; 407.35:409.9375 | -0.05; 26.6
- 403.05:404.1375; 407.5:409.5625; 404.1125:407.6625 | 0.06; 27.2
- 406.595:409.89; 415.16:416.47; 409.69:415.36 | 0.06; 26.4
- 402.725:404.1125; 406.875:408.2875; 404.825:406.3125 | 0.02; 27.1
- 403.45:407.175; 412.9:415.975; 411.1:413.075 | 0.03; 26.3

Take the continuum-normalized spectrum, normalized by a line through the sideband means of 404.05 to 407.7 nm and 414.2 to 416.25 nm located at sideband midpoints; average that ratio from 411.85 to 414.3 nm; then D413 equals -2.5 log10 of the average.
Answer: 0.02 mag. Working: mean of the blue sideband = 26.8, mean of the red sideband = 26.2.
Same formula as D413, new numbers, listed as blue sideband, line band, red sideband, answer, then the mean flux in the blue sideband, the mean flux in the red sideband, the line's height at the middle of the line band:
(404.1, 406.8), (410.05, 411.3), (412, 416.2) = 0.004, 26.7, 26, 26.3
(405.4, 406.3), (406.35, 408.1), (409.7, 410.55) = -0.012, 26.6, 26.5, 26.6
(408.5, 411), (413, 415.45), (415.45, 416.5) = -0.007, 26.7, 25.7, 26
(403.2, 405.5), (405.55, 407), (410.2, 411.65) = 0.009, 27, 26.1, 26.8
